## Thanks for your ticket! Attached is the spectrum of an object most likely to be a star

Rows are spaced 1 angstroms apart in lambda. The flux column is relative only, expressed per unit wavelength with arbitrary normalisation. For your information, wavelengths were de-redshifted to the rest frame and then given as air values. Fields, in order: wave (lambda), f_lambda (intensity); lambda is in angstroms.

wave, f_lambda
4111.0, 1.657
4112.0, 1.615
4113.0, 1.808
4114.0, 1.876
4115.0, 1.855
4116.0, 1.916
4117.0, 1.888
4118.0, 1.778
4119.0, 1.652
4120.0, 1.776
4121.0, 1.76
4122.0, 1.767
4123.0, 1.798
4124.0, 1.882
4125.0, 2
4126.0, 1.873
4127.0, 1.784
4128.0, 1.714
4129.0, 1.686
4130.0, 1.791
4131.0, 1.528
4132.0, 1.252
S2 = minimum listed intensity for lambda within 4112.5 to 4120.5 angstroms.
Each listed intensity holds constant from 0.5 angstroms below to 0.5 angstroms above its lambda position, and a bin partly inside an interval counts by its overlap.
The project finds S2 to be 1.652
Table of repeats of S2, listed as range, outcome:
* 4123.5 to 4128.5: 1.714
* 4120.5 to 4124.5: 1.76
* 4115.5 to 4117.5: 1.888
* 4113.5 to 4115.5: 1.855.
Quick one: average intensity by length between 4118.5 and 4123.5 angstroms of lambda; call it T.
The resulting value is 1.75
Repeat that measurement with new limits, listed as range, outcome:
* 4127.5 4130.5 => 1.73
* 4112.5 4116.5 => 1.86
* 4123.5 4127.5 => 1.88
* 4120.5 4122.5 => 1.76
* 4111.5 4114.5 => 1.77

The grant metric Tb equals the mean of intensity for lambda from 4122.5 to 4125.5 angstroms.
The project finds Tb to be 1.89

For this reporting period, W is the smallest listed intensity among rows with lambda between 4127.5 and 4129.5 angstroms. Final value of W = 1.686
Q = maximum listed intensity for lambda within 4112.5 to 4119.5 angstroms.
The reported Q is 1.916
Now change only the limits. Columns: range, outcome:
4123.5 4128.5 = 2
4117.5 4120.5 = 1.778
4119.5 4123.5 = 1.798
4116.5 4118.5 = 1.888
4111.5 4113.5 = 1.808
